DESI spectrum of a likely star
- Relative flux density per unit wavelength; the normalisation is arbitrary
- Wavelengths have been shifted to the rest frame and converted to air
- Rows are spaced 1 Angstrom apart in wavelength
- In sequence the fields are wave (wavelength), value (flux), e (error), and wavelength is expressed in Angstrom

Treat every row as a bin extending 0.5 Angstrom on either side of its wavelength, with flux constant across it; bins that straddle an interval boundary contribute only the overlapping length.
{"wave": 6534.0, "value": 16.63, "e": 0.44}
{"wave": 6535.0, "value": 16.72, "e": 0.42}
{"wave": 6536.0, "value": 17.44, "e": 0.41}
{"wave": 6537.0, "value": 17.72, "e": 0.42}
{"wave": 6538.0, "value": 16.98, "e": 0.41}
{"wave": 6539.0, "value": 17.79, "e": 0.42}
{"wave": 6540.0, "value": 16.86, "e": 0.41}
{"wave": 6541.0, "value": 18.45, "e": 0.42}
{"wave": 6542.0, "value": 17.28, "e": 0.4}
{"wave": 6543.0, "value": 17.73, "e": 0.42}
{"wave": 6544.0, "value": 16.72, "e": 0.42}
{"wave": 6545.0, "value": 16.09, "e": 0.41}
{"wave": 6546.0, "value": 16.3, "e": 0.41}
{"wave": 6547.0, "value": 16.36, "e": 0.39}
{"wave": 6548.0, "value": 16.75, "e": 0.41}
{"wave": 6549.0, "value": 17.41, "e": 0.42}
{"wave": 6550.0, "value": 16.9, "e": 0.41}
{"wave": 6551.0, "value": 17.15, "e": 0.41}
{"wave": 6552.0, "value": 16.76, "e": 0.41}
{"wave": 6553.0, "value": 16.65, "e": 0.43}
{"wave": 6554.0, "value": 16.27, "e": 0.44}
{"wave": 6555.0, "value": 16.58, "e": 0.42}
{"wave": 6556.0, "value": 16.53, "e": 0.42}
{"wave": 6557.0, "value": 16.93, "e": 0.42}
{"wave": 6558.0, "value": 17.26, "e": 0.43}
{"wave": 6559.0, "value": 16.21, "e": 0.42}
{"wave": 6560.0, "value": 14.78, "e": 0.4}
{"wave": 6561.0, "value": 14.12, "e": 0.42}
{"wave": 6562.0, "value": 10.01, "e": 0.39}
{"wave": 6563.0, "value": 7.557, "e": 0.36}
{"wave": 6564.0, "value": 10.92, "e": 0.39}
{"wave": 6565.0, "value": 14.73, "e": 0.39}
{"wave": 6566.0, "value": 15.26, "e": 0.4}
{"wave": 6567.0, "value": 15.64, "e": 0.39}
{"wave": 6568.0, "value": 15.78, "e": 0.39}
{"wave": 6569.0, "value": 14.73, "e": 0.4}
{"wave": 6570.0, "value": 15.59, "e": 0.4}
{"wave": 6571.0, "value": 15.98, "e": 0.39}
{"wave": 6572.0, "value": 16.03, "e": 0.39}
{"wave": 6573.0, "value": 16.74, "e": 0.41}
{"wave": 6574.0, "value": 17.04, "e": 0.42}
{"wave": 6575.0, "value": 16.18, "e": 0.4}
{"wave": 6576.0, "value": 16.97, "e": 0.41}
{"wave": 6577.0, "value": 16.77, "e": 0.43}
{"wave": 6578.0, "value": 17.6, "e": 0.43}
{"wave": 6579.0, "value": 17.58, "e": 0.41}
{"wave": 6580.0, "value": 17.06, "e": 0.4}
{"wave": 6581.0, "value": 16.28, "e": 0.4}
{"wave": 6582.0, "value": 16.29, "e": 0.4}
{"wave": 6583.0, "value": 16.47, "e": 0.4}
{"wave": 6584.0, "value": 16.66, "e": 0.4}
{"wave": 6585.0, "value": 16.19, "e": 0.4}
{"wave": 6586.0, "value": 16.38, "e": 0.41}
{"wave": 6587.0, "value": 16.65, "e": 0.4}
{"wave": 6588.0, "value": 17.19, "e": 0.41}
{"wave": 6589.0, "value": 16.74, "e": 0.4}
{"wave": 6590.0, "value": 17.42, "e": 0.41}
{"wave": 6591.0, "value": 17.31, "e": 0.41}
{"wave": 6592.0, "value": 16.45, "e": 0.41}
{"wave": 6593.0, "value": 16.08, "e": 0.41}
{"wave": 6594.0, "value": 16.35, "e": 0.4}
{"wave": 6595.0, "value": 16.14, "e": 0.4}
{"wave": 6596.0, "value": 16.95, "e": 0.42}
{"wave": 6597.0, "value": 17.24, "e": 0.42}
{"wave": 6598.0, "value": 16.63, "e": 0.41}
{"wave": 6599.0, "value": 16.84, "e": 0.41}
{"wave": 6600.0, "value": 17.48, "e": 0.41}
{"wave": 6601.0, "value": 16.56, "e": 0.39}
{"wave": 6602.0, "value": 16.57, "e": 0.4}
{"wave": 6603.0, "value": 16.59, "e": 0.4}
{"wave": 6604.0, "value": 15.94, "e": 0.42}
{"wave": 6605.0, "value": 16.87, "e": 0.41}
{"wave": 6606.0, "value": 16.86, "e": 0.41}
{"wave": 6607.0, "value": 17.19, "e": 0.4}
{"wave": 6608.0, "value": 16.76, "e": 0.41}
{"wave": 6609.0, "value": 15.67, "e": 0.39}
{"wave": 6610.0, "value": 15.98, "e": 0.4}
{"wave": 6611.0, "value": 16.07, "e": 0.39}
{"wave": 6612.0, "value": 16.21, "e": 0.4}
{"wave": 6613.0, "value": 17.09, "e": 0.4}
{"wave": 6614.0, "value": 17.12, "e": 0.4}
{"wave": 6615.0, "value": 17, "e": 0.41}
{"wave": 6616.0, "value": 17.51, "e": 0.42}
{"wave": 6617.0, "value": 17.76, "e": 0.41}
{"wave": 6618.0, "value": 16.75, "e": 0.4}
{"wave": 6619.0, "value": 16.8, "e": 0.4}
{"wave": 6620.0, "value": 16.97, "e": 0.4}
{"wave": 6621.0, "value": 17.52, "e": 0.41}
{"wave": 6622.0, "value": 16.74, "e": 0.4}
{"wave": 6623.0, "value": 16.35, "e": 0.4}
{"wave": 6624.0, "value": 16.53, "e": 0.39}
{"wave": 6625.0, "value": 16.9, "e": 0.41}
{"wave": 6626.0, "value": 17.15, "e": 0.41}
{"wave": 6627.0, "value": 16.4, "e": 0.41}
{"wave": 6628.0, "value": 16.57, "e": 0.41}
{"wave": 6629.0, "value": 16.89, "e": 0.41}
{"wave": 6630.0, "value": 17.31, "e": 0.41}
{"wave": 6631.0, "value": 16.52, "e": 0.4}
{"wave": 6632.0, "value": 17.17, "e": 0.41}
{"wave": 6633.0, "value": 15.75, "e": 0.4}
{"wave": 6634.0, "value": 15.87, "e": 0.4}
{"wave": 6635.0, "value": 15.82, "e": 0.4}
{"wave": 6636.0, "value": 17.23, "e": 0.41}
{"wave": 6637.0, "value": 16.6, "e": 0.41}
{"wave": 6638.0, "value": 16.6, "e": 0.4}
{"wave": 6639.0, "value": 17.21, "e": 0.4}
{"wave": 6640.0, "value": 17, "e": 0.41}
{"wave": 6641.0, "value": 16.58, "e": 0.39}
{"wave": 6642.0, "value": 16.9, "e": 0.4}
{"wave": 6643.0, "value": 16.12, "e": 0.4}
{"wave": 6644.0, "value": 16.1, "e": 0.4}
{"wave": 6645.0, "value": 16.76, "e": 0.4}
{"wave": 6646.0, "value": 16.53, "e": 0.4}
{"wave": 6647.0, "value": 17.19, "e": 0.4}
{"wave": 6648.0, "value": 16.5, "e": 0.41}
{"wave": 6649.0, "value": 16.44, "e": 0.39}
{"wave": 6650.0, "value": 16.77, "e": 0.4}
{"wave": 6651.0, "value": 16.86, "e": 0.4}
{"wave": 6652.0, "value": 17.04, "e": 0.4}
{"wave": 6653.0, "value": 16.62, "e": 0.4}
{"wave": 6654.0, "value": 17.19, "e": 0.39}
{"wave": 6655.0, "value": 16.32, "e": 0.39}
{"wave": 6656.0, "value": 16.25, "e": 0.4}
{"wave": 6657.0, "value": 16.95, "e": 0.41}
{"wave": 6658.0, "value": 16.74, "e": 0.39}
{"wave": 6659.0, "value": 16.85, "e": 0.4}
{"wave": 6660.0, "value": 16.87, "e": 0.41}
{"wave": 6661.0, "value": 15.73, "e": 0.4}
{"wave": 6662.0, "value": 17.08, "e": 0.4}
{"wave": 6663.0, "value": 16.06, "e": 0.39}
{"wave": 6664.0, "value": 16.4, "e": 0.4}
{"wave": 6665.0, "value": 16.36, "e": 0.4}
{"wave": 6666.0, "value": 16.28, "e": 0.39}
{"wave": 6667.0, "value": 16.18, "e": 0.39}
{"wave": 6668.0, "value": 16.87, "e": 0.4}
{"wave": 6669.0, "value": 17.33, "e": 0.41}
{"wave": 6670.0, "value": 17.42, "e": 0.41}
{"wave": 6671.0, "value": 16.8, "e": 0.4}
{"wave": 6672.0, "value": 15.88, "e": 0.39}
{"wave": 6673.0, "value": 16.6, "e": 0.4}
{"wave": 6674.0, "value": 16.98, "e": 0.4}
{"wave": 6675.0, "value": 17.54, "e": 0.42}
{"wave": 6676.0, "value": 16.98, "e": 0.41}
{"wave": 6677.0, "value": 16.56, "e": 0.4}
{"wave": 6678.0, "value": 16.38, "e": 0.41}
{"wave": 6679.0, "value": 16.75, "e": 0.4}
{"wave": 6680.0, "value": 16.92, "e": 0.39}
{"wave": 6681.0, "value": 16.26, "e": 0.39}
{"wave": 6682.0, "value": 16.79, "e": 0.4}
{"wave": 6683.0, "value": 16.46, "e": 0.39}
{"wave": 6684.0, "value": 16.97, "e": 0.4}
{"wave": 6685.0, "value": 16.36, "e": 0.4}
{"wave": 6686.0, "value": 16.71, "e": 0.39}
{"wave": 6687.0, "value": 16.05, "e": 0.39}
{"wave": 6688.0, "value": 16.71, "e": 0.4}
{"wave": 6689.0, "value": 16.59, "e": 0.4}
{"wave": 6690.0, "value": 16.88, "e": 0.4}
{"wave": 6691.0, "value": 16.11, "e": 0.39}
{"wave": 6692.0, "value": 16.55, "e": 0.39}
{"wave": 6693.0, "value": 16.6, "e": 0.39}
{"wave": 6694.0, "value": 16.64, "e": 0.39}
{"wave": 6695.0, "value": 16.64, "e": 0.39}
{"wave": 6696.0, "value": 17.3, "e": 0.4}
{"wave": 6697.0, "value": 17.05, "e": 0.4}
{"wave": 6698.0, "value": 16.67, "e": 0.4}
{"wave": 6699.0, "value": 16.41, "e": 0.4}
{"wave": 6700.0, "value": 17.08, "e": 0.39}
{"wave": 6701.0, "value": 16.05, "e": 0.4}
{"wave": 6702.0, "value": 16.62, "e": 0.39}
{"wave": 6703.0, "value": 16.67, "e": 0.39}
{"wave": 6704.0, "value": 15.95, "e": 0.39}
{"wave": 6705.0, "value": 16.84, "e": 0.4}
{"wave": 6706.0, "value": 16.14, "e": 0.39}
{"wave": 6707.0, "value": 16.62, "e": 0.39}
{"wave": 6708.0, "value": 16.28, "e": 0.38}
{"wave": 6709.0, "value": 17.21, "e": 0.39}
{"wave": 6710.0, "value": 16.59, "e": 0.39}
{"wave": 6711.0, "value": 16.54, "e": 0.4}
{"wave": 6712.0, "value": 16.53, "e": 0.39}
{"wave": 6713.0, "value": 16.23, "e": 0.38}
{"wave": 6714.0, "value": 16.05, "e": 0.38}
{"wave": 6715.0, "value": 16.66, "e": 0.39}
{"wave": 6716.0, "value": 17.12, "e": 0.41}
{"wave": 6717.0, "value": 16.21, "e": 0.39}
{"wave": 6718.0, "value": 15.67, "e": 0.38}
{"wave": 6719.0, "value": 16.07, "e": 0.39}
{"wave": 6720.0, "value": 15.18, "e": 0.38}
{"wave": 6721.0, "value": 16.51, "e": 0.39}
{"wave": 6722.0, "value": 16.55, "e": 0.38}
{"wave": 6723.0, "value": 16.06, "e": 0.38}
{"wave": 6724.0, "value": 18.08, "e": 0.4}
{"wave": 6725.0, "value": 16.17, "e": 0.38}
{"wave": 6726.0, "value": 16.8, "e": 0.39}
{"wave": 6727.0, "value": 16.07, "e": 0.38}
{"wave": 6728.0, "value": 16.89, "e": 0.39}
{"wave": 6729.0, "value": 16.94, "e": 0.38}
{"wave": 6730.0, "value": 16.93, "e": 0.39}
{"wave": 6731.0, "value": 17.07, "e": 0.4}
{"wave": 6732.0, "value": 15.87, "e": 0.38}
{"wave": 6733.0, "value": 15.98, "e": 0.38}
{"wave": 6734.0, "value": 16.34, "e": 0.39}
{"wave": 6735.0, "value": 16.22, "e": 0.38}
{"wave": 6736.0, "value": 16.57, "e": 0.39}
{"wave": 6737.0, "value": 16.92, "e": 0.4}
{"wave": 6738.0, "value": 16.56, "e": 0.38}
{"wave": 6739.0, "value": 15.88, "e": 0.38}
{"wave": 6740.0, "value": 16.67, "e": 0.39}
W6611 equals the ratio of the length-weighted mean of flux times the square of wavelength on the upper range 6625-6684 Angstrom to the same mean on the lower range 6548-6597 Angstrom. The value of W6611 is 1.1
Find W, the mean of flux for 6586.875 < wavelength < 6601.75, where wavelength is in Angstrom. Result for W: 16.8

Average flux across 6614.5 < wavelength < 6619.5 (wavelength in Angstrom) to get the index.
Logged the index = 17.2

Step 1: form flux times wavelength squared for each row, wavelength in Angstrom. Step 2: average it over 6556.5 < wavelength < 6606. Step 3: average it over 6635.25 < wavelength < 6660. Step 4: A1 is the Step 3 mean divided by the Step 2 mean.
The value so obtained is 1.07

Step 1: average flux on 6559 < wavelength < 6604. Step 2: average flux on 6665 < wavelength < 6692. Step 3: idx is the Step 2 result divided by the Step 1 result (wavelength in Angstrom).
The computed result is 1.0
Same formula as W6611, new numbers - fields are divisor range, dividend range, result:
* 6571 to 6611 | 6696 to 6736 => 1.03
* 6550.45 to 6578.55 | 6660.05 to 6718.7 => 1.11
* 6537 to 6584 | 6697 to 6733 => 1.08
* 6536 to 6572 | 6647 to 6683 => 1.09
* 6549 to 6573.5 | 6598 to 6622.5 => 1.12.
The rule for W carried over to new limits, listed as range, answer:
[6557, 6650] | 16.3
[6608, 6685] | 16.7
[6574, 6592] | 16.8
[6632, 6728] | 16.6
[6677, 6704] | 16.6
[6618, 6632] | 16.8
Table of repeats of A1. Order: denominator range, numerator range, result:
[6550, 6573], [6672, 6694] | 1.14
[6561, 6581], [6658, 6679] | 1.13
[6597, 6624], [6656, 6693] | 1.01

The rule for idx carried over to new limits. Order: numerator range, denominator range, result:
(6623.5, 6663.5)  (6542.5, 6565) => 1.07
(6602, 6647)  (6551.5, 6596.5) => 1.05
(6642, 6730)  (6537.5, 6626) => 1.01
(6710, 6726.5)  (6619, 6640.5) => 0.98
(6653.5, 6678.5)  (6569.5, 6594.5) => 1.00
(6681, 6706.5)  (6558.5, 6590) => 1.06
